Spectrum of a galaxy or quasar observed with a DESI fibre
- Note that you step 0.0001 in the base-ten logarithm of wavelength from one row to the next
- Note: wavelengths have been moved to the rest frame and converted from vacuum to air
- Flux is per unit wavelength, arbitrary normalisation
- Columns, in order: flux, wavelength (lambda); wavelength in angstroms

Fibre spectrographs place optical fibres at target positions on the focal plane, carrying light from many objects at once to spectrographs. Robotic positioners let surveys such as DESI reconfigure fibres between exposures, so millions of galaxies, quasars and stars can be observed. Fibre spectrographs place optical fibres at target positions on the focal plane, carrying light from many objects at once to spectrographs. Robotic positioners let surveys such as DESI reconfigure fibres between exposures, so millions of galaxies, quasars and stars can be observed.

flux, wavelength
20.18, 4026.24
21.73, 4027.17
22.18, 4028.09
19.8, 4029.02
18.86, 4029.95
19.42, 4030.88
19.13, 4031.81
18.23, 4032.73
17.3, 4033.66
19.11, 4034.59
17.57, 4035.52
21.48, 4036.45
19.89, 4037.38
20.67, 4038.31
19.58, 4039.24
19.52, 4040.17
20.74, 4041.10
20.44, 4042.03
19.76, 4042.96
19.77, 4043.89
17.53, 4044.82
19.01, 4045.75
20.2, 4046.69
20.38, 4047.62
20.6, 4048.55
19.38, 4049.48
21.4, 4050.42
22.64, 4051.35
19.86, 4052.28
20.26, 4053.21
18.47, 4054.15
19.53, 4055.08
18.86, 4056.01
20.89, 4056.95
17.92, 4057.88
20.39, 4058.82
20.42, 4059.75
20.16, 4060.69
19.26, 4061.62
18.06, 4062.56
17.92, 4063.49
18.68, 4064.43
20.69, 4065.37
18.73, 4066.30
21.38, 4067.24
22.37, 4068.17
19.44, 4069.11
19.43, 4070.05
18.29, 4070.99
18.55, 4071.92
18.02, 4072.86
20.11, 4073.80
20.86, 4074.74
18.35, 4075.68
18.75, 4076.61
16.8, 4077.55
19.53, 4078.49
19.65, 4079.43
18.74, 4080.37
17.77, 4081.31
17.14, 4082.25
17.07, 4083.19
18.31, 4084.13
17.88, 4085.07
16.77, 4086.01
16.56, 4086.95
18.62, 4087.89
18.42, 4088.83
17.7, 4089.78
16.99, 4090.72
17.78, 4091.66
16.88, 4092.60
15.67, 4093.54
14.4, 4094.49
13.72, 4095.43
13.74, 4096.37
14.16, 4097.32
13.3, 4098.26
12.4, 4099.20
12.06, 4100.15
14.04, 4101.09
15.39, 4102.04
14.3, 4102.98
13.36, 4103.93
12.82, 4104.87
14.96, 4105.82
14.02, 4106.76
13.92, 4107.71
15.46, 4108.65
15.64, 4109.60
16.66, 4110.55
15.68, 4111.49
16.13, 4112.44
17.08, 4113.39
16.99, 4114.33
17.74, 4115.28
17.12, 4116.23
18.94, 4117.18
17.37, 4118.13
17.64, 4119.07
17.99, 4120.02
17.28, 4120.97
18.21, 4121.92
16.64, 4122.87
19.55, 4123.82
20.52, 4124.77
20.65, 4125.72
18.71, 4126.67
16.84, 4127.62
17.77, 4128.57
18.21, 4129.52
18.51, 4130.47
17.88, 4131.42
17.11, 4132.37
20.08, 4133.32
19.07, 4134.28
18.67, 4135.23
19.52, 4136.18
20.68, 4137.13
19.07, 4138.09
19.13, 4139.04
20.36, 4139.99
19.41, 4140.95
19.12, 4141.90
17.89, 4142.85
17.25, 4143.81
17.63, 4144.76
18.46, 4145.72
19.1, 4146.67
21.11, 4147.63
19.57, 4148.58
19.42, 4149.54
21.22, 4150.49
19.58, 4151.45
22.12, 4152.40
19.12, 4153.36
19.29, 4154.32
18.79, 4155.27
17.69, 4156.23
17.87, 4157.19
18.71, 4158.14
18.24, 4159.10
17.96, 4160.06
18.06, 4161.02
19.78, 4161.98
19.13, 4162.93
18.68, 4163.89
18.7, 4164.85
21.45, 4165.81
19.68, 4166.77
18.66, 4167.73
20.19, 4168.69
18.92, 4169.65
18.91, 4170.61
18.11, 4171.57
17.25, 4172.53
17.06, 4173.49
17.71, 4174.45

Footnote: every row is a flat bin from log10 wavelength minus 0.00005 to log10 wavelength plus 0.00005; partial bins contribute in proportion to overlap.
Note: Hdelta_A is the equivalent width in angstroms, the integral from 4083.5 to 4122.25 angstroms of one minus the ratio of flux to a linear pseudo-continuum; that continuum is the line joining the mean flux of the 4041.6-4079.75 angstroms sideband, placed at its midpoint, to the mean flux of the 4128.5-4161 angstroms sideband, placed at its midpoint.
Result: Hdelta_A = 6.7 angstroms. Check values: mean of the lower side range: 19.6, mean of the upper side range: 19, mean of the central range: 16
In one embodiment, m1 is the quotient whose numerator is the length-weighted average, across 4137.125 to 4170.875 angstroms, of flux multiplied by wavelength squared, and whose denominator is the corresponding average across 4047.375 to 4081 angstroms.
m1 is 1.02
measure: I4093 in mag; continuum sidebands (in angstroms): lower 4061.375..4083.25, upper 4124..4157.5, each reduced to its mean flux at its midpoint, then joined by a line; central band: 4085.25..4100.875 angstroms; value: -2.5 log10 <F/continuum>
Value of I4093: 0.22 mag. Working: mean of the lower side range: 19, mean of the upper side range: 19.1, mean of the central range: 15.6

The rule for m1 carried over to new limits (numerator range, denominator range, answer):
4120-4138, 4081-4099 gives 1.16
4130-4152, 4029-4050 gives 1.03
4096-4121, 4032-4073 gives 0.81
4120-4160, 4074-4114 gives 1.19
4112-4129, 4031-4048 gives 0.96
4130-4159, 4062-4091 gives 1.06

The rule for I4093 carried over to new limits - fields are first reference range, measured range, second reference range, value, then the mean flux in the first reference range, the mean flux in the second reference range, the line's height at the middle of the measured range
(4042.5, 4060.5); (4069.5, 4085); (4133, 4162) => 0.06 mag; 19.9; 19.1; 19.7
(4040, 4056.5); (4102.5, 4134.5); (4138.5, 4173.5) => 0.14 mag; 19.9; 19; 19.3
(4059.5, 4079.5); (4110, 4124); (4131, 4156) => 0.11 mag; 19.3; 19.2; 19.3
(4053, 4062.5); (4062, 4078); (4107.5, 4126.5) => -0.01 mag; 19.5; 17.4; 19.1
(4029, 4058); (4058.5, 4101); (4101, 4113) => -0.05 mag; 19.7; 14.8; 16.9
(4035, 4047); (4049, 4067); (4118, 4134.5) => -0.01 mag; 19.7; 18.3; 19.4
